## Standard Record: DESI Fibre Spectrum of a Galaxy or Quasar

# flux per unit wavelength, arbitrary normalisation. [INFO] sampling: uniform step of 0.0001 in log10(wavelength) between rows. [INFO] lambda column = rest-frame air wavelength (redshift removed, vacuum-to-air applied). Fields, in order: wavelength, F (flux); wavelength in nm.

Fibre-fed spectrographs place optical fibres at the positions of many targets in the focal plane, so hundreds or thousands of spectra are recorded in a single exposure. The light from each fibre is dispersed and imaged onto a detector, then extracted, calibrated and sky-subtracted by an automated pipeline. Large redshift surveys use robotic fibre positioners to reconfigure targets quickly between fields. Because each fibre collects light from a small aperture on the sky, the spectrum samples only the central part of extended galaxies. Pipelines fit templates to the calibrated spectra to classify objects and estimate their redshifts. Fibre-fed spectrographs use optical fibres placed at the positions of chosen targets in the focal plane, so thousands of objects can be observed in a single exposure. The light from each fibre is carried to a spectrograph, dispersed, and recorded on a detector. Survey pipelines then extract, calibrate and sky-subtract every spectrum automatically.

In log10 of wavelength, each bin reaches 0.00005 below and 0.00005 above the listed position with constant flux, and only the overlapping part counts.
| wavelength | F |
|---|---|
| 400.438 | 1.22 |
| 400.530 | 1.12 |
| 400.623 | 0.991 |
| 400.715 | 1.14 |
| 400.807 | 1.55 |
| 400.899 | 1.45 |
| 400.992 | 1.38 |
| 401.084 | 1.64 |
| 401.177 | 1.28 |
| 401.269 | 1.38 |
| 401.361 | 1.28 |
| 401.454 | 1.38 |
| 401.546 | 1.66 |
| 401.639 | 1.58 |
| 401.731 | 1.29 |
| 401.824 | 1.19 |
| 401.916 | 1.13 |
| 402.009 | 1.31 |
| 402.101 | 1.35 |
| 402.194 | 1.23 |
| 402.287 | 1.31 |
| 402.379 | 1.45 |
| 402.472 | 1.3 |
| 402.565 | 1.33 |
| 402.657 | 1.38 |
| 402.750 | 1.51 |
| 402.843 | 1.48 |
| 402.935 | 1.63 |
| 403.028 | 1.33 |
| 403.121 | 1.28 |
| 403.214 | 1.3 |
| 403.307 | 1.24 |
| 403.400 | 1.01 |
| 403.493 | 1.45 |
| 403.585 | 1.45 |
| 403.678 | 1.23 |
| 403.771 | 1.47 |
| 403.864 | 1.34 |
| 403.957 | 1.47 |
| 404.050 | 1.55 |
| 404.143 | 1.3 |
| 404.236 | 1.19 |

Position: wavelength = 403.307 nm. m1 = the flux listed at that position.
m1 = 1.24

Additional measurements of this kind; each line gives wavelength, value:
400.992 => 1.38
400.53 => 1.12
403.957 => 1.47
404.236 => 1.19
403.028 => 1.33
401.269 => 1.38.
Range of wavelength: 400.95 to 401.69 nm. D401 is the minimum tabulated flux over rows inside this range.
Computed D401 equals 1.28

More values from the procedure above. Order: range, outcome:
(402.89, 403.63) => 1.01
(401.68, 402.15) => 1.13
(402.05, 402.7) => 1.23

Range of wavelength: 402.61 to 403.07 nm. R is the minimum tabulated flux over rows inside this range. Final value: 1.33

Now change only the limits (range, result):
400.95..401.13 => 1.38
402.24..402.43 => 1.31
